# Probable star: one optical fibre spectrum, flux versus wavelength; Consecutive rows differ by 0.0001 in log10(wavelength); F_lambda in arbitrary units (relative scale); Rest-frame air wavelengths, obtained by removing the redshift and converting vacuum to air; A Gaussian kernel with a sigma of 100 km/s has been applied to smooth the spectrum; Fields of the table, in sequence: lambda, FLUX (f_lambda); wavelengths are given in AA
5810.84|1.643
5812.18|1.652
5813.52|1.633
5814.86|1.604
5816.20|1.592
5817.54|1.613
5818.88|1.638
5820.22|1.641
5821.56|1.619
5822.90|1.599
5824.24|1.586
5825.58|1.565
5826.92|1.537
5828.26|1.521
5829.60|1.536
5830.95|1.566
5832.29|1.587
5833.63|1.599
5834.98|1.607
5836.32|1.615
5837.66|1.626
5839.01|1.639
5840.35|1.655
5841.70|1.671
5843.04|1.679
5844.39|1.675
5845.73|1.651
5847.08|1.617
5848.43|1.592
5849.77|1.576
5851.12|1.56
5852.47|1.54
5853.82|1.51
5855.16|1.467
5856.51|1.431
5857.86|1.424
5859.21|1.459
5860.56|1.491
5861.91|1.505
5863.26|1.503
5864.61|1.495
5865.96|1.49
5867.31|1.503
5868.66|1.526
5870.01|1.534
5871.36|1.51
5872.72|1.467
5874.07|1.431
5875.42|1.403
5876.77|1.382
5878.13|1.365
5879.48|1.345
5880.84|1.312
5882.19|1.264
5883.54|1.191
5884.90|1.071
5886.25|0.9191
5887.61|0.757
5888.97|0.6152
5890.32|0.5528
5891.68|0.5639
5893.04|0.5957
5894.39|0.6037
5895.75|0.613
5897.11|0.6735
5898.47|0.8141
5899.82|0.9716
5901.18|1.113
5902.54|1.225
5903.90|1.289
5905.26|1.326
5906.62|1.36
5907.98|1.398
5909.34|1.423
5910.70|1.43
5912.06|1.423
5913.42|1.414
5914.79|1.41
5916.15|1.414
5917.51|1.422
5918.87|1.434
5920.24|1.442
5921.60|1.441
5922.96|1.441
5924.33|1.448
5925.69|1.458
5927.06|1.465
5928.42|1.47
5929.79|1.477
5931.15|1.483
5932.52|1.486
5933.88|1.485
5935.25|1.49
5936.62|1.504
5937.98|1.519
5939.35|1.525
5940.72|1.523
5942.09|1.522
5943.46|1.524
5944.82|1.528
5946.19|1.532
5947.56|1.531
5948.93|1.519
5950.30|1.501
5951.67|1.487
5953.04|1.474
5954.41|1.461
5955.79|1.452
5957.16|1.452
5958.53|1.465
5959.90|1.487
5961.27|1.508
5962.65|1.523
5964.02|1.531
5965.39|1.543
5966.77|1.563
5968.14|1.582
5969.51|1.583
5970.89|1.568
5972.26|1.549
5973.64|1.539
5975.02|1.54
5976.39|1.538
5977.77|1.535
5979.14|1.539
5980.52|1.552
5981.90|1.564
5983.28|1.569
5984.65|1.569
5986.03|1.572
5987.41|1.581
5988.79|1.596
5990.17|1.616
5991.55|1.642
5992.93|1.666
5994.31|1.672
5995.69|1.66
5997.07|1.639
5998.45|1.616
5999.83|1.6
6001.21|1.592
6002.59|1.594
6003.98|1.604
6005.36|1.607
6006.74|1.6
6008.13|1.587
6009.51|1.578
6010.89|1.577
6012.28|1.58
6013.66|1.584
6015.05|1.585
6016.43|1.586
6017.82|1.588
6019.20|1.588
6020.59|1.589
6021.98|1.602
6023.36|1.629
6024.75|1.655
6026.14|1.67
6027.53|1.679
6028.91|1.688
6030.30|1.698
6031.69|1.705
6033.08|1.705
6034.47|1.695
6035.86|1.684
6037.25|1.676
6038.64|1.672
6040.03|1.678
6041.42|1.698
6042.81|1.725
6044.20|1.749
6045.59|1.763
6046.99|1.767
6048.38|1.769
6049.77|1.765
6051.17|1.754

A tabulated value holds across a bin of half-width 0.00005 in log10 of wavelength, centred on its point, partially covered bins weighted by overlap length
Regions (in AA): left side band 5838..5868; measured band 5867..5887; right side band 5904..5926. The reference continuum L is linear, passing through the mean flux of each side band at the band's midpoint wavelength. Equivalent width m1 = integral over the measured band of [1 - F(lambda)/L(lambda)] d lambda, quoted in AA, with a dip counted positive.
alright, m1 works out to 2.09 AA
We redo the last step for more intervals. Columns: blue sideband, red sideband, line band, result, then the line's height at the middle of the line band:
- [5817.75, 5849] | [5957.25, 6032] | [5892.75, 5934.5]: 8.36 AA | 1.6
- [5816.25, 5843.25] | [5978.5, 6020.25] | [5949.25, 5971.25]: 1.21 AA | 1.6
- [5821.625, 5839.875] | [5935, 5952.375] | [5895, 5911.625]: 4.34 AA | 1.54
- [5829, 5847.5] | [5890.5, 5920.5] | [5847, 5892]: 2.32 AA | 1.4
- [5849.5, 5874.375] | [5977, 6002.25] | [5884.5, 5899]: 7.83 AA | 1.52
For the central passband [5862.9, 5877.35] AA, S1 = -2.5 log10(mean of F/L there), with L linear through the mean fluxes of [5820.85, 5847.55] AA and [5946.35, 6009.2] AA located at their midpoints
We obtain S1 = 0.08 mag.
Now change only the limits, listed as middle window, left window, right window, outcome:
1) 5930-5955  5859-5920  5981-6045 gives -0.08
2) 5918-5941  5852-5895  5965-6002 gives -0.04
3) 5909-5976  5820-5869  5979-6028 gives 0.07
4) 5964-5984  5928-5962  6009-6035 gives -0.01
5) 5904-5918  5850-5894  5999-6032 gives -0.02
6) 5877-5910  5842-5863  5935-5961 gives 0.44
